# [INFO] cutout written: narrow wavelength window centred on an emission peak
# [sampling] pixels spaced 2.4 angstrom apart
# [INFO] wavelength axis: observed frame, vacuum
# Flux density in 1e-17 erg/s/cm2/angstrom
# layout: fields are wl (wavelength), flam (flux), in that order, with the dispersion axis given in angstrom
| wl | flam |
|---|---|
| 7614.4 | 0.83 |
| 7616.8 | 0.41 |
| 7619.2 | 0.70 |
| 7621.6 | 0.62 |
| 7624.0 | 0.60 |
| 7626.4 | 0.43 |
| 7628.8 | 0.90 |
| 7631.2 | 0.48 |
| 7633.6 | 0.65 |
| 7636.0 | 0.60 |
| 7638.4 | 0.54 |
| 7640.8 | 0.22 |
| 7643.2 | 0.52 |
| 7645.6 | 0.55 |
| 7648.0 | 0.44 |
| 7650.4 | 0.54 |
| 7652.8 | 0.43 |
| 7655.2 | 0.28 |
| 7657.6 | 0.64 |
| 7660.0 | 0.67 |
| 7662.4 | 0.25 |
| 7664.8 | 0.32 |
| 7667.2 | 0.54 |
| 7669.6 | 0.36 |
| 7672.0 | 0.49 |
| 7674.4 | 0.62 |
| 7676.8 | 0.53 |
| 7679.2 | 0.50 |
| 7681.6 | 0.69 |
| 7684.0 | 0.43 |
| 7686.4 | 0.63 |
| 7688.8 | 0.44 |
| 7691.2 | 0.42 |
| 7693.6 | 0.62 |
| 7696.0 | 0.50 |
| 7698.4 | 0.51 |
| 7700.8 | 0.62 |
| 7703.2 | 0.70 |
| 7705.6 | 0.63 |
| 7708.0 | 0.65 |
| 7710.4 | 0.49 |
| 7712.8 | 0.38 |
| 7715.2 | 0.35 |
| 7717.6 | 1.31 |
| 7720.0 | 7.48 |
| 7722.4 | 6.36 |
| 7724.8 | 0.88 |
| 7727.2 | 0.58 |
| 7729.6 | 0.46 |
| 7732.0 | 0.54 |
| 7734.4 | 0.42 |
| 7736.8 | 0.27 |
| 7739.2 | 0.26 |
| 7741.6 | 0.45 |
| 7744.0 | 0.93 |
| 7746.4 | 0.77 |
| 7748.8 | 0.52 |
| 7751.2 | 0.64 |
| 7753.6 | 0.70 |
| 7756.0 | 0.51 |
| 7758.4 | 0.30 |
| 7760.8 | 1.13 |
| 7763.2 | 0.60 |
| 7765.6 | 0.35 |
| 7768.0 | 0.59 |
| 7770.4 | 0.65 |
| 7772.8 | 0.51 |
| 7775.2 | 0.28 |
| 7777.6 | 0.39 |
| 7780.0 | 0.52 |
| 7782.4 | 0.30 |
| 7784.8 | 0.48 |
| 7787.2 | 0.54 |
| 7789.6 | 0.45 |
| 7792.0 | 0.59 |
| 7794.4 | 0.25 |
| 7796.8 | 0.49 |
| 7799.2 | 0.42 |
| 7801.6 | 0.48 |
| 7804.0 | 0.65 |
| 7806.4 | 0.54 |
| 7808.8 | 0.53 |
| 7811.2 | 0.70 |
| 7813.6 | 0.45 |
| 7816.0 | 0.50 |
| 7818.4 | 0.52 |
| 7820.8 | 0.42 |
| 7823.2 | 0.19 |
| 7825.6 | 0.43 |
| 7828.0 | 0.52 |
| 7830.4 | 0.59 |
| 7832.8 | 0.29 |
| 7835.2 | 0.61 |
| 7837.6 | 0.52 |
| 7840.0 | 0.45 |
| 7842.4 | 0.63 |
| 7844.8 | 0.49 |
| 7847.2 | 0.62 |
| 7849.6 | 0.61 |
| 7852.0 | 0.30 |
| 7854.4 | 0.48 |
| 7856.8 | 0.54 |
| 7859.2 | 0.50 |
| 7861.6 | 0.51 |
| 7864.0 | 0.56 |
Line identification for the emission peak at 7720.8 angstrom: H-alpha 6563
